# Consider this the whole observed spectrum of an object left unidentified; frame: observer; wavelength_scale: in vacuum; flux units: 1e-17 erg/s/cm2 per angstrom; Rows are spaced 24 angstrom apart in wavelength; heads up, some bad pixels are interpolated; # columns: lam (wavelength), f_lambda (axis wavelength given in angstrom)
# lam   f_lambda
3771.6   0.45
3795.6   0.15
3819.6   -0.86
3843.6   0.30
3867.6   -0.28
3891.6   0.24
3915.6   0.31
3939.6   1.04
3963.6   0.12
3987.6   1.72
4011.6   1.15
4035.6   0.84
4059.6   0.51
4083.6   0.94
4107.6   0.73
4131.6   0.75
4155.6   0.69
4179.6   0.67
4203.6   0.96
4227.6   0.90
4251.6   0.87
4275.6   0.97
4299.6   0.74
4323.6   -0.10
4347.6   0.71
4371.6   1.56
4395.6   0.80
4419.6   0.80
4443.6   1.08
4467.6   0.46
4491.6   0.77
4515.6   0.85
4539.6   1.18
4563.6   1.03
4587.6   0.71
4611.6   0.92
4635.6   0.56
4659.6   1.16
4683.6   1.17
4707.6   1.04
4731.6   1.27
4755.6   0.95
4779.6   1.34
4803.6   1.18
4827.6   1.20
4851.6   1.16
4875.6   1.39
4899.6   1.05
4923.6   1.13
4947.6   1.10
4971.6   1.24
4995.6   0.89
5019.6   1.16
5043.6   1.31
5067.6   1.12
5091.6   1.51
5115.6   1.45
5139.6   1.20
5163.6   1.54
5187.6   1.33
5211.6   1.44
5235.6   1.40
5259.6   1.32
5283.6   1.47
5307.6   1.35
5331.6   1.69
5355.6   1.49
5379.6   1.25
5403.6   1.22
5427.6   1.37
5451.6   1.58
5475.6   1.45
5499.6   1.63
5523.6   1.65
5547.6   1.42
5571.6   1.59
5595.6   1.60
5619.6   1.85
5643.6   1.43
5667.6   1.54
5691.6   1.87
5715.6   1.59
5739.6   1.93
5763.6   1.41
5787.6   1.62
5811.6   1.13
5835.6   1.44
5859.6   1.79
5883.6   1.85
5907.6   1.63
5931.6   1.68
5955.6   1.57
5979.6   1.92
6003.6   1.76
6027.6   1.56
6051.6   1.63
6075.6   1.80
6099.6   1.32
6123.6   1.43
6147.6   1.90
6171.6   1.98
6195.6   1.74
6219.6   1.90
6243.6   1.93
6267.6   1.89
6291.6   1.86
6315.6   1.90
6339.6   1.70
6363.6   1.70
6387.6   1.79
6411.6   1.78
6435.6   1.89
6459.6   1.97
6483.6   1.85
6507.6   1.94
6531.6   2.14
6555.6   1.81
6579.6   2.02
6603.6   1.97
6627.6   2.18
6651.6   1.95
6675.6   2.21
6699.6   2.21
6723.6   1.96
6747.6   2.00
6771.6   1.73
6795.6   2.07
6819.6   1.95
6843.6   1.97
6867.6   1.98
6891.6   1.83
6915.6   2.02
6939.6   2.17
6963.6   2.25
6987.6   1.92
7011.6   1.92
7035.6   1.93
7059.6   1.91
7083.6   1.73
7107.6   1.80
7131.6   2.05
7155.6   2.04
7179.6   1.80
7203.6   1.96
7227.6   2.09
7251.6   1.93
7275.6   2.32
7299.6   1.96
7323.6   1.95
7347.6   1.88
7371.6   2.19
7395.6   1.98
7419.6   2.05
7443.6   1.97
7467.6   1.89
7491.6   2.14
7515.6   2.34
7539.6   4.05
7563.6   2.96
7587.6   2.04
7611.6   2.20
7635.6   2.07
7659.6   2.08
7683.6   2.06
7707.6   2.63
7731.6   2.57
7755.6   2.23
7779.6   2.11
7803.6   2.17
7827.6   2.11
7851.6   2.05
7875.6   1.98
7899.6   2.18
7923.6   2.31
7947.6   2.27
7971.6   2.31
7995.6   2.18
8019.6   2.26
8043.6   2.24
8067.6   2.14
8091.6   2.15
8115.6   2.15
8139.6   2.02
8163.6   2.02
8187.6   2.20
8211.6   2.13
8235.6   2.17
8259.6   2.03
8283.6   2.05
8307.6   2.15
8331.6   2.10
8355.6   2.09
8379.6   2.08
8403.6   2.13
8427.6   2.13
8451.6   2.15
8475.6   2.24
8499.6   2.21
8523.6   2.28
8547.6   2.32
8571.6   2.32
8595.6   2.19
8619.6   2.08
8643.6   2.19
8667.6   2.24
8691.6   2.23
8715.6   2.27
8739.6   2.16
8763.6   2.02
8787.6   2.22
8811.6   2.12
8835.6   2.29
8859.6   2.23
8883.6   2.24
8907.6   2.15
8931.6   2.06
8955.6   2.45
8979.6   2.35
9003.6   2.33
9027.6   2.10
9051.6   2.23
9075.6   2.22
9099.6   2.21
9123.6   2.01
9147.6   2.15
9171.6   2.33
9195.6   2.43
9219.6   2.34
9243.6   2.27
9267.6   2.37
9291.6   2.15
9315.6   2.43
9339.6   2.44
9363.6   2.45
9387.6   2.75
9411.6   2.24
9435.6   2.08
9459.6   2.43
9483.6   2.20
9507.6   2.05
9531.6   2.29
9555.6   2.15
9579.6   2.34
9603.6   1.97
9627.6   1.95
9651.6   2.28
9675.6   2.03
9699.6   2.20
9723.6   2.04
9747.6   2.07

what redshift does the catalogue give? 0.15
